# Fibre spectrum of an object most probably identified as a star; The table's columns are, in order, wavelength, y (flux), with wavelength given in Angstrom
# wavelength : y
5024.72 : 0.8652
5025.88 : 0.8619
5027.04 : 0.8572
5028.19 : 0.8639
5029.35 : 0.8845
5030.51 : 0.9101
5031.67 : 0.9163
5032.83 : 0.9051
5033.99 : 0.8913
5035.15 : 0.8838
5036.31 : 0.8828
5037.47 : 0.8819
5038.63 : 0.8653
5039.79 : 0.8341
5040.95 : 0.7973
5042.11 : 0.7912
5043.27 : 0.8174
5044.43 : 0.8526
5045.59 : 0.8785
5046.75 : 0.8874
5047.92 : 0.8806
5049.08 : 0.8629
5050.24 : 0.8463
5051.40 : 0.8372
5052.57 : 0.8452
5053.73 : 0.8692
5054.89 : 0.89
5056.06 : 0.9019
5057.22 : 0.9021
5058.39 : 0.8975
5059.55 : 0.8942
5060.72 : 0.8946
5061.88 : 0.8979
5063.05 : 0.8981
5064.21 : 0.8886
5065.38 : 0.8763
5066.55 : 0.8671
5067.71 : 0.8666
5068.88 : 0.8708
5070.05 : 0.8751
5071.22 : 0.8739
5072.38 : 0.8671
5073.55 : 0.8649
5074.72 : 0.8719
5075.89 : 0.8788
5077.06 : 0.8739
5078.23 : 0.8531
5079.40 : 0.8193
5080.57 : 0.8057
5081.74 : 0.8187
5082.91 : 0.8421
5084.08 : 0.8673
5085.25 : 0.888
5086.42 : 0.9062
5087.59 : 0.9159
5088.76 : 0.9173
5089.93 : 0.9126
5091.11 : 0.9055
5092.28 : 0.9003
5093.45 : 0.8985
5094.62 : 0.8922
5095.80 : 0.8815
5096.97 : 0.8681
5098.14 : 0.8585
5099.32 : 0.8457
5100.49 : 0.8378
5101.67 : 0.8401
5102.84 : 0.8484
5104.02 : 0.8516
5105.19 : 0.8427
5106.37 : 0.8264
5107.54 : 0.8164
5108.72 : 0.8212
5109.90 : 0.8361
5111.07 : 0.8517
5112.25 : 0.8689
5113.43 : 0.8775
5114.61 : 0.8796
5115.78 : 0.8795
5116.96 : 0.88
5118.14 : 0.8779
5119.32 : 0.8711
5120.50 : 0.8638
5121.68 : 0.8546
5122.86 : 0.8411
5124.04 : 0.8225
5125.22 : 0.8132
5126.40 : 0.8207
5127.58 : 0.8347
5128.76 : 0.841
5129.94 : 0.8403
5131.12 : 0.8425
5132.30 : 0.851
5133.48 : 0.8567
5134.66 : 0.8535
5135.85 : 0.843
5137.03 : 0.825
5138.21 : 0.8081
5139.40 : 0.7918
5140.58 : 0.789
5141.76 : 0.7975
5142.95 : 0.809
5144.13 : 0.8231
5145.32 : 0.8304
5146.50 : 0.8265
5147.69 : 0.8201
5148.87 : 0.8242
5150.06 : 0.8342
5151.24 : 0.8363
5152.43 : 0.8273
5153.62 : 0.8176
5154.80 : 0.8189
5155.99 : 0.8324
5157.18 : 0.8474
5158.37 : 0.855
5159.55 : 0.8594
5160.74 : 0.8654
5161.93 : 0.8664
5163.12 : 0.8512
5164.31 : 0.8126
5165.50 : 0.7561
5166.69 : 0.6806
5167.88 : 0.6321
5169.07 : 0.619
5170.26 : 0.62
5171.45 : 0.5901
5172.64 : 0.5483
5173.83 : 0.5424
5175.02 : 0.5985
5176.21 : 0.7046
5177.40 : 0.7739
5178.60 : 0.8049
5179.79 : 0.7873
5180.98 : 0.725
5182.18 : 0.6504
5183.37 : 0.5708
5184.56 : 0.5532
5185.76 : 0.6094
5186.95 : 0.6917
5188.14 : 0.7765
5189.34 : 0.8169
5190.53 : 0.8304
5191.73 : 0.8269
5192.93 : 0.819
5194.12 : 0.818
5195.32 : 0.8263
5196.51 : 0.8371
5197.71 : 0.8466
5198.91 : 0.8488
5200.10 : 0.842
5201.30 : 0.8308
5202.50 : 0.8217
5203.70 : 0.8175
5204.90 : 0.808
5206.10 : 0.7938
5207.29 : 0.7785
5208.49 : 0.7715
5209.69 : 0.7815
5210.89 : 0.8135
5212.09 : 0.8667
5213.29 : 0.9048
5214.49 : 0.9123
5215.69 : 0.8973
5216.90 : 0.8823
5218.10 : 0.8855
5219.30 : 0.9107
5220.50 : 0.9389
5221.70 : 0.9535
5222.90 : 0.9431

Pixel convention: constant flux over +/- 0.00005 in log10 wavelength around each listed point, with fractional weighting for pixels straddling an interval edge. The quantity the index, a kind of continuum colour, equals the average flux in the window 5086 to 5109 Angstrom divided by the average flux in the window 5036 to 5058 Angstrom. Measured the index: 1.0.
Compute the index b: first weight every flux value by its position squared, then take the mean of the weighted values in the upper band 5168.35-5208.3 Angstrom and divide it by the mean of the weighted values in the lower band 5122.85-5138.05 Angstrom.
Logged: 0.90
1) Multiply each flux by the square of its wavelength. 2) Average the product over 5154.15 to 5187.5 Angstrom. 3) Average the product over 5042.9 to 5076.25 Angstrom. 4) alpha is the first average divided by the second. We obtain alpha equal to 0.86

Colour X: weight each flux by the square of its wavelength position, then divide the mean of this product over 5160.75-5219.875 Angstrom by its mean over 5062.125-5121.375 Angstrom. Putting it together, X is 0.9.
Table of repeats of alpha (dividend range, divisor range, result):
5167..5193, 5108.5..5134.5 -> 0.82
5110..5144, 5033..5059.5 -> 1.00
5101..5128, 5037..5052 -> 1.03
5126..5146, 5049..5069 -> 0.97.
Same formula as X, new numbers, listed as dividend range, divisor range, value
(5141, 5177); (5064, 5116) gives 0.91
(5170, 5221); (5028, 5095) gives 0.93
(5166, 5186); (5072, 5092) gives 0.77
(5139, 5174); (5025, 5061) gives 0.93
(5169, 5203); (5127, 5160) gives 0.89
